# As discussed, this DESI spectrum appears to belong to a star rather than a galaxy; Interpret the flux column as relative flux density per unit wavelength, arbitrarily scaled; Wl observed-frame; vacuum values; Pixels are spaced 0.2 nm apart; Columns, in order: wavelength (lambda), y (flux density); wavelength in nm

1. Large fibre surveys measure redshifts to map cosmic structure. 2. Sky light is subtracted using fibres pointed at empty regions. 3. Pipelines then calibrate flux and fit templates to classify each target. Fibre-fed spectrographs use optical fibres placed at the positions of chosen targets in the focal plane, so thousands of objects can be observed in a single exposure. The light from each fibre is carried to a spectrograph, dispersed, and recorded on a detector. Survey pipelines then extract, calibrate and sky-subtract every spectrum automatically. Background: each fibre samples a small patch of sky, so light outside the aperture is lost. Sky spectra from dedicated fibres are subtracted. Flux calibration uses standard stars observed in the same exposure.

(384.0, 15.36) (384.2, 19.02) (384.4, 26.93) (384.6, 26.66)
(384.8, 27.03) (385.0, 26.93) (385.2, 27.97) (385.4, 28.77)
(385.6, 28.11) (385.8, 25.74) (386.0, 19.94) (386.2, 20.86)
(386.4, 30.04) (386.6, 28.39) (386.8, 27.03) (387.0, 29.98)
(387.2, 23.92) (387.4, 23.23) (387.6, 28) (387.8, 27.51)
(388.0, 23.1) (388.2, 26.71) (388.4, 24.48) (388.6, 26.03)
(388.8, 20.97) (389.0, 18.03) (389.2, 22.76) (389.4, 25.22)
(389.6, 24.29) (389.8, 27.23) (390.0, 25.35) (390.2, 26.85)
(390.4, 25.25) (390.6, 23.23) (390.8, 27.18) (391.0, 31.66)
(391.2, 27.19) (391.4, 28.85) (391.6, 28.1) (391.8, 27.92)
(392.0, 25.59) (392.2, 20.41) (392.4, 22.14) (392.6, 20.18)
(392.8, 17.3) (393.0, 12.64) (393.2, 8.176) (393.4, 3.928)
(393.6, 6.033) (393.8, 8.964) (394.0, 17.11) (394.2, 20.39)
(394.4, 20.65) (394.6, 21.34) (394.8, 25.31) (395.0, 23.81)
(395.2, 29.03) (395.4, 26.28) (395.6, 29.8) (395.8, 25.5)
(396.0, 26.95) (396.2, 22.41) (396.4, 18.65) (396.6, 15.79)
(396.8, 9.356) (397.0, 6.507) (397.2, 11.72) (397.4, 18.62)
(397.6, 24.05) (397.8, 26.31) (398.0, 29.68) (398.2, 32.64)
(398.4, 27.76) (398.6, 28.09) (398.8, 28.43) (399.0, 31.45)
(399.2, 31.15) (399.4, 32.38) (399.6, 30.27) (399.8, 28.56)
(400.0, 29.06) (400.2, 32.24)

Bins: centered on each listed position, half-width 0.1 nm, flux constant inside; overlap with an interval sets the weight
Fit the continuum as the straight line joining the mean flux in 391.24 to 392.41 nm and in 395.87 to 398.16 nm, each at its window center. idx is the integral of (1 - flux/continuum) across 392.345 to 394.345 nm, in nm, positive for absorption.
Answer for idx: 0.86 nm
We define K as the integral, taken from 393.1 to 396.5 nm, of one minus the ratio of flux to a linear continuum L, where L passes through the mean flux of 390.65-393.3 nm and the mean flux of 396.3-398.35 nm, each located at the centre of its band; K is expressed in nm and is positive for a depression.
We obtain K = 0.20 nm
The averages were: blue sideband 22.9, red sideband 19.5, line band 19.7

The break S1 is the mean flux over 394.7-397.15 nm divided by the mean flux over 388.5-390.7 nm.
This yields 0.9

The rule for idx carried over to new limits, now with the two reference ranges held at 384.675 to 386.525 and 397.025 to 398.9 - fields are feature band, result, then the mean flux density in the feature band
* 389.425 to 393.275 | 0.25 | 23.8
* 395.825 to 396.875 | 0.23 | 19.3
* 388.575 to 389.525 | 0.12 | 22.4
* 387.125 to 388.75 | 0.04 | 25.3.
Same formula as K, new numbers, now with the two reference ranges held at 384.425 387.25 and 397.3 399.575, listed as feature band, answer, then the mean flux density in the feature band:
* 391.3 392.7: 0.137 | 24.7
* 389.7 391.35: 0.025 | 26.8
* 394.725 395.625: 0.039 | 26.6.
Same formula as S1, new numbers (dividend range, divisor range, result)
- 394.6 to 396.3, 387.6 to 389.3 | 1.08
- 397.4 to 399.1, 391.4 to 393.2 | 1.31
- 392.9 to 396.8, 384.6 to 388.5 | 0.72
